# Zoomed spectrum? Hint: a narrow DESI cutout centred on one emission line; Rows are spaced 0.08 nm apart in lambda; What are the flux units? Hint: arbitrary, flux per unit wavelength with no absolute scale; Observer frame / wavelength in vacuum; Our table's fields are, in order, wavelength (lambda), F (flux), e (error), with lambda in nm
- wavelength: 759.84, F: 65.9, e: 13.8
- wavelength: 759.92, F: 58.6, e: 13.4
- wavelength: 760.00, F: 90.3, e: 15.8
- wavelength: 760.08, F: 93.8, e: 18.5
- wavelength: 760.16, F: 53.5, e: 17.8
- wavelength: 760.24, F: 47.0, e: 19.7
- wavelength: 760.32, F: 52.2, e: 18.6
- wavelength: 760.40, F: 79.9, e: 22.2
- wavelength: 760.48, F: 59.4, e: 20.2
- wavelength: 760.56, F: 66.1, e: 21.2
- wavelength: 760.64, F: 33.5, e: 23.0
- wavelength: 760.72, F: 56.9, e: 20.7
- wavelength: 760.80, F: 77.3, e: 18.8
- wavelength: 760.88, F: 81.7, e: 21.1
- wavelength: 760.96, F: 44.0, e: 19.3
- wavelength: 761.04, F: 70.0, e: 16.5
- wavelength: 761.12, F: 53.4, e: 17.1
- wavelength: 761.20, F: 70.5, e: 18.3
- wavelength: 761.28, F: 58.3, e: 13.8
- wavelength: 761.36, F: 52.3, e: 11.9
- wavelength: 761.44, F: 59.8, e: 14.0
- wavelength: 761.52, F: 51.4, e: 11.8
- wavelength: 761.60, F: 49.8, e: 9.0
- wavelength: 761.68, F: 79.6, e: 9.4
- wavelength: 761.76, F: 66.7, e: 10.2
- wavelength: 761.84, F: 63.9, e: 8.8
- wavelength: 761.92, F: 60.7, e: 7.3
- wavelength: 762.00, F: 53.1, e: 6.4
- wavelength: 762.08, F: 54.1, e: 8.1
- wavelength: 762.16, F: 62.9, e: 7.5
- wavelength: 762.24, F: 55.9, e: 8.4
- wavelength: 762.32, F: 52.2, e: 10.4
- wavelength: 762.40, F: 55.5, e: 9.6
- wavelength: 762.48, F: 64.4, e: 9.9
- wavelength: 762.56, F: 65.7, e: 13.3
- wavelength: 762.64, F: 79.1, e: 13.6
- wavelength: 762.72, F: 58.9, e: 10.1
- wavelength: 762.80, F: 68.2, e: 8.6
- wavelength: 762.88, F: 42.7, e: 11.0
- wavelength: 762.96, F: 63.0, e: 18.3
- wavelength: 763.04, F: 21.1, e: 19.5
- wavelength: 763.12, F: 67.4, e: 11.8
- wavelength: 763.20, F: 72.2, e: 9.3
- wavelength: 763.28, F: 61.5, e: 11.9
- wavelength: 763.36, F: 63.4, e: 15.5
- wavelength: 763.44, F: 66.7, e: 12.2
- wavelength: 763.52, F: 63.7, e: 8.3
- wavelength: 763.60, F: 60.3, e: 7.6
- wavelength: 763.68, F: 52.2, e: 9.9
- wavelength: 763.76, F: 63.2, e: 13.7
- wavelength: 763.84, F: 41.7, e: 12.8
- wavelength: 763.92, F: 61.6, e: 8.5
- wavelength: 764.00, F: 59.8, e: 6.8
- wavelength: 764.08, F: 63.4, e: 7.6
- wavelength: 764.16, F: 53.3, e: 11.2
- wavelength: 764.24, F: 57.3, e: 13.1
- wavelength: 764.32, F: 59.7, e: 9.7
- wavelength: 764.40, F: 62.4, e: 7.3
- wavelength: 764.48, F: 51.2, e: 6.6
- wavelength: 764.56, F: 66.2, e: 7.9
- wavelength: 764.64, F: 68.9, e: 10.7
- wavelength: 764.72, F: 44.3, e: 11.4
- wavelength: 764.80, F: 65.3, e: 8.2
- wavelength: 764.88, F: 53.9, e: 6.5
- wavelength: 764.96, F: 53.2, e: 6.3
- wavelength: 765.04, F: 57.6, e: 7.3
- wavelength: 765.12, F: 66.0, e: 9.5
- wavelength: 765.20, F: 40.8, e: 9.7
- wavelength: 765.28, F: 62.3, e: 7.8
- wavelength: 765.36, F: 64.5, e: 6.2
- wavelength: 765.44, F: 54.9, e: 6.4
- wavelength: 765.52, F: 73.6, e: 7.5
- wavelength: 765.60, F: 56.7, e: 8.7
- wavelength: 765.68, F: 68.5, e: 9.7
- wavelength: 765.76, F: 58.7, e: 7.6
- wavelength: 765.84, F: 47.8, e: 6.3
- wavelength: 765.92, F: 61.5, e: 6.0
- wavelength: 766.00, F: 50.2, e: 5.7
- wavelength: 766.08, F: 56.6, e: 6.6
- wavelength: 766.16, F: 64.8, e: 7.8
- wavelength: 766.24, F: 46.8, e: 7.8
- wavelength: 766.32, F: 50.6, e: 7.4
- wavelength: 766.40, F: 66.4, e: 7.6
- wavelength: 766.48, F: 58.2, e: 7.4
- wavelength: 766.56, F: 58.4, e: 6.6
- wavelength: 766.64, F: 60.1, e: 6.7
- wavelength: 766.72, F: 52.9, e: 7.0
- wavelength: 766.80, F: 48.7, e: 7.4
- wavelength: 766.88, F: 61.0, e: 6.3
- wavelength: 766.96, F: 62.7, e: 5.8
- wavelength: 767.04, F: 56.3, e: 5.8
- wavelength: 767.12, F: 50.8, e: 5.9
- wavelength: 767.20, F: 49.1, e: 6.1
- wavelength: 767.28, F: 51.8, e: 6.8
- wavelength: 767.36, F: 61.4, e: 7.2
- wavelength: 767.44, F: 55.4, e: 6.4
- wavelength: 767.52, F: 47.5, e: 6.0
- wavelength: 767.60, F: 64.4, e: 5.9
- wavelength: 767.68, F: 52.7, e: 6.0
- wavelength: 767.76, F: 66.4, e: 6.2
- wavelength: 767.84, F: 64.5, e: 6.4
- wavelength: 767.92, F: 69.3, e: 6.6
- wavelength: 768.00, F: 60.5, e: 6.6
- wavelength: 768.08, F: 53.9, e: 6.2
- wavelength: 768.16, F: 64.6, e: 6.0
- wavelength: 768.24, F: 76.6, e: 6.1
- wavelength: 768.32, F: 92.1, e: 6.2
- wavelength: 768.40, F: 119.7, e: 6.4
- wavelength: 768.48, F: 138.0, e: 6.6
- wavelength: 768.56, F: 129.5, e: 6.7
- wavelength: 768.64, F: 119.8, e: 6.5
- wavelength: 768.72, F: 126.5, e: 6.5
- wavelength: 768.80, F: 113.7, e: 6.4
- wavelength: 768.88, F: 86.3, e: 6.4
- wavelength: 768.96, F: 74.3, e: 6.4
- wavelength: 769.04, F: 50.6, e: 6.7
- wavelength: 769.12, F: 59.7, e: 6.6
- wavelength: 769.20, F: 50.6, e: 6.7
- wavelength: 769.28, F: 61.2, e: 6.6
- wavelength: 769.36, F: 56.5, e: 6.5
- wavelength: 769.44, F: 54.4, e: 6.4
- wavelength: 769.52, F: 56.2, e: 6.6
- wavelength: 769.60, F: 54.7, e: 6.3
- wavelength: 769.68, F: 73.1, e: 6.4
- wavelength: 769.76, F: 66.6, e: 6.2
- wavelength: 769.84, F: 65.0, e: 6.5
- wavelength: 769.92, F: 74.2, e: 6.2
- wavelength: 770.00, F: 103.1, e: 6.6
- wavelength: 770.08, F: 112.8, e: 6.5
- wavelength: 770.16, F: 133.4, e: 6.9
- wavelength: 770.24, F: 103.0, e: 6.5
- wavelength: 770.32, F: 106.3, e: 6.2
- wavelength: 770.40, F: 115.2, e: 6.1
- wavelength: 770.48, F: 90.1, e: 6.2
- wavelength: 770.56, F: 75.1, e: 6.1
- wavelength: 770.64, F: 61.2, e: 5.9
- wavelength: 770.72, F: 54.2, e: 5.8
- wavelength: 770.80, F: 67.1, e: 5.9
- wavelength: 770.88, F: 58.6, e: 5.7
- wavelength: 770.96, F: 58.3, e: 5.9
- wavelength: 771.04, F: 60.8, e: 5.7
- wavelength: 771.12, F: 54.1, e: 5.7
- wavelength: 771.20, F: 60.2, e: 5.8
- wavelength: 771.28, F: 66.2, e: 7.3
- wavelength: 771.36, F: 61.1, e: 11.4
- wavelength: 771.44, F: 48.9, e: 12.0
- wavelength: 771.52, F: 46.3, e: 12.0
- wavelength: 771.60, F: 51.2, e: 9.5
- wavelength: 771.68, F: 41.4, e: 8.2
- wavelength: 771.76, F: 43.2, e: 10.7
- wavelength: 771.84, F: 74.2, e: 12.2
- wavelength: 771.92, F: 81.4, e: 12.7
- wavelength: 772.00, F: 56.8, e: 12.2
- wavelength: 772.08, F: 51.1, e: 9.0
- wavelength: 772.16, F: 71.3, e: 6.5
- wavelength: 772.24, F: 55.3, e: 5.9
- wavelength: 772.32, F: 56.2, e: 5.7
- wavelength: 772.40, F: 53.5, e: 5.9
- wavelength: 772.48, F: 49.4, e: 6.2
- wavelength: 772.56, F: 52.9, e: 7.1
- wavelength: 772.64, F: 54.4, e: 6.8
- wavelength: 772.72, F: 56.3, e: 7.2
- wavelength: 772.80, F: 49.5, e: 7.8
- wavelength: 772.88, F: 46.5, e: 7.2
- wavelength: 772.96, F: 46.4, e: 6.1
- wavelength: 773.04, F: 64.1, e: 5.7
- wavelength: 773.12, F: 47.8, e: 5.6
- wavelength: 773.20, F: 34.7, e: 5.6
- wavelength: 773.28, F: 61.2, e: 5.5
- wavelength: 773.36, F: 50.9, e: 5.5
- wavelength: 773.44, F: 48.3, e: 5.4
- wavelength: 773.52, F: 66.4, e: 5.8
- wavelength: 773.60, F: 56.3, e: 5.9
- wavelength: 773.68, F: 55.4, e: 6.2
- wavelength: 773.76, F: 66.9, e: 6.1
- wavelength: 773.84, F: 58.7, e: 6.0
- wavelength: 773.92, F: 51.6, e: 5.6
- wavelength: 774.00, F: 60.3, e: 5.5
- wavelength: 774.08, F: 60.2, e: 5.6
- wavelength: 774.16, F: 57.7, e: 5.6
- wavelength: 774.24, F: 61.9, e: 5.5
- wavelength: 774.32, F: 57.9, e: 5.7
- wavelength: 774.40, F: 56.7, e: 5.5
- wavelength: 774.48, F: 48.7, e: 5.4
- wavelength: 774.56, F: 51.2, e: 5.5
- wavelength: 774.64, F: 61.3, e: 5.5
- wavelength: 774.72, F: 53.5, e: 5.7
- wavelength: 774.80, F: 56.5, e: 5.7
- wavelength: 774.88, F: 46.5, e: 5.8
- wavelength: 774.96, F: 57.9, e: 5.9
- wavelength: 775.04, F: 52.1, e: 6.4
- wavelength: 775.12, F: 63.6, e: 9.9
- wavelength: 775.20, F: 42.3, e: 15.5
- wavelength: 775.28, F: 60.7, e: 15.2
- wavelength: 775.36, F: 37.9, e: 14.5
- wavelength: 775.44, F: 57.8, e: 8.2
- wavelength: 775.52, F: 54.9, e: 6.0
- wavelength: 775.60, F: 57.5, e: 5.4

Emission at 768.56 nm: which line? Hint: [S II] 6716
